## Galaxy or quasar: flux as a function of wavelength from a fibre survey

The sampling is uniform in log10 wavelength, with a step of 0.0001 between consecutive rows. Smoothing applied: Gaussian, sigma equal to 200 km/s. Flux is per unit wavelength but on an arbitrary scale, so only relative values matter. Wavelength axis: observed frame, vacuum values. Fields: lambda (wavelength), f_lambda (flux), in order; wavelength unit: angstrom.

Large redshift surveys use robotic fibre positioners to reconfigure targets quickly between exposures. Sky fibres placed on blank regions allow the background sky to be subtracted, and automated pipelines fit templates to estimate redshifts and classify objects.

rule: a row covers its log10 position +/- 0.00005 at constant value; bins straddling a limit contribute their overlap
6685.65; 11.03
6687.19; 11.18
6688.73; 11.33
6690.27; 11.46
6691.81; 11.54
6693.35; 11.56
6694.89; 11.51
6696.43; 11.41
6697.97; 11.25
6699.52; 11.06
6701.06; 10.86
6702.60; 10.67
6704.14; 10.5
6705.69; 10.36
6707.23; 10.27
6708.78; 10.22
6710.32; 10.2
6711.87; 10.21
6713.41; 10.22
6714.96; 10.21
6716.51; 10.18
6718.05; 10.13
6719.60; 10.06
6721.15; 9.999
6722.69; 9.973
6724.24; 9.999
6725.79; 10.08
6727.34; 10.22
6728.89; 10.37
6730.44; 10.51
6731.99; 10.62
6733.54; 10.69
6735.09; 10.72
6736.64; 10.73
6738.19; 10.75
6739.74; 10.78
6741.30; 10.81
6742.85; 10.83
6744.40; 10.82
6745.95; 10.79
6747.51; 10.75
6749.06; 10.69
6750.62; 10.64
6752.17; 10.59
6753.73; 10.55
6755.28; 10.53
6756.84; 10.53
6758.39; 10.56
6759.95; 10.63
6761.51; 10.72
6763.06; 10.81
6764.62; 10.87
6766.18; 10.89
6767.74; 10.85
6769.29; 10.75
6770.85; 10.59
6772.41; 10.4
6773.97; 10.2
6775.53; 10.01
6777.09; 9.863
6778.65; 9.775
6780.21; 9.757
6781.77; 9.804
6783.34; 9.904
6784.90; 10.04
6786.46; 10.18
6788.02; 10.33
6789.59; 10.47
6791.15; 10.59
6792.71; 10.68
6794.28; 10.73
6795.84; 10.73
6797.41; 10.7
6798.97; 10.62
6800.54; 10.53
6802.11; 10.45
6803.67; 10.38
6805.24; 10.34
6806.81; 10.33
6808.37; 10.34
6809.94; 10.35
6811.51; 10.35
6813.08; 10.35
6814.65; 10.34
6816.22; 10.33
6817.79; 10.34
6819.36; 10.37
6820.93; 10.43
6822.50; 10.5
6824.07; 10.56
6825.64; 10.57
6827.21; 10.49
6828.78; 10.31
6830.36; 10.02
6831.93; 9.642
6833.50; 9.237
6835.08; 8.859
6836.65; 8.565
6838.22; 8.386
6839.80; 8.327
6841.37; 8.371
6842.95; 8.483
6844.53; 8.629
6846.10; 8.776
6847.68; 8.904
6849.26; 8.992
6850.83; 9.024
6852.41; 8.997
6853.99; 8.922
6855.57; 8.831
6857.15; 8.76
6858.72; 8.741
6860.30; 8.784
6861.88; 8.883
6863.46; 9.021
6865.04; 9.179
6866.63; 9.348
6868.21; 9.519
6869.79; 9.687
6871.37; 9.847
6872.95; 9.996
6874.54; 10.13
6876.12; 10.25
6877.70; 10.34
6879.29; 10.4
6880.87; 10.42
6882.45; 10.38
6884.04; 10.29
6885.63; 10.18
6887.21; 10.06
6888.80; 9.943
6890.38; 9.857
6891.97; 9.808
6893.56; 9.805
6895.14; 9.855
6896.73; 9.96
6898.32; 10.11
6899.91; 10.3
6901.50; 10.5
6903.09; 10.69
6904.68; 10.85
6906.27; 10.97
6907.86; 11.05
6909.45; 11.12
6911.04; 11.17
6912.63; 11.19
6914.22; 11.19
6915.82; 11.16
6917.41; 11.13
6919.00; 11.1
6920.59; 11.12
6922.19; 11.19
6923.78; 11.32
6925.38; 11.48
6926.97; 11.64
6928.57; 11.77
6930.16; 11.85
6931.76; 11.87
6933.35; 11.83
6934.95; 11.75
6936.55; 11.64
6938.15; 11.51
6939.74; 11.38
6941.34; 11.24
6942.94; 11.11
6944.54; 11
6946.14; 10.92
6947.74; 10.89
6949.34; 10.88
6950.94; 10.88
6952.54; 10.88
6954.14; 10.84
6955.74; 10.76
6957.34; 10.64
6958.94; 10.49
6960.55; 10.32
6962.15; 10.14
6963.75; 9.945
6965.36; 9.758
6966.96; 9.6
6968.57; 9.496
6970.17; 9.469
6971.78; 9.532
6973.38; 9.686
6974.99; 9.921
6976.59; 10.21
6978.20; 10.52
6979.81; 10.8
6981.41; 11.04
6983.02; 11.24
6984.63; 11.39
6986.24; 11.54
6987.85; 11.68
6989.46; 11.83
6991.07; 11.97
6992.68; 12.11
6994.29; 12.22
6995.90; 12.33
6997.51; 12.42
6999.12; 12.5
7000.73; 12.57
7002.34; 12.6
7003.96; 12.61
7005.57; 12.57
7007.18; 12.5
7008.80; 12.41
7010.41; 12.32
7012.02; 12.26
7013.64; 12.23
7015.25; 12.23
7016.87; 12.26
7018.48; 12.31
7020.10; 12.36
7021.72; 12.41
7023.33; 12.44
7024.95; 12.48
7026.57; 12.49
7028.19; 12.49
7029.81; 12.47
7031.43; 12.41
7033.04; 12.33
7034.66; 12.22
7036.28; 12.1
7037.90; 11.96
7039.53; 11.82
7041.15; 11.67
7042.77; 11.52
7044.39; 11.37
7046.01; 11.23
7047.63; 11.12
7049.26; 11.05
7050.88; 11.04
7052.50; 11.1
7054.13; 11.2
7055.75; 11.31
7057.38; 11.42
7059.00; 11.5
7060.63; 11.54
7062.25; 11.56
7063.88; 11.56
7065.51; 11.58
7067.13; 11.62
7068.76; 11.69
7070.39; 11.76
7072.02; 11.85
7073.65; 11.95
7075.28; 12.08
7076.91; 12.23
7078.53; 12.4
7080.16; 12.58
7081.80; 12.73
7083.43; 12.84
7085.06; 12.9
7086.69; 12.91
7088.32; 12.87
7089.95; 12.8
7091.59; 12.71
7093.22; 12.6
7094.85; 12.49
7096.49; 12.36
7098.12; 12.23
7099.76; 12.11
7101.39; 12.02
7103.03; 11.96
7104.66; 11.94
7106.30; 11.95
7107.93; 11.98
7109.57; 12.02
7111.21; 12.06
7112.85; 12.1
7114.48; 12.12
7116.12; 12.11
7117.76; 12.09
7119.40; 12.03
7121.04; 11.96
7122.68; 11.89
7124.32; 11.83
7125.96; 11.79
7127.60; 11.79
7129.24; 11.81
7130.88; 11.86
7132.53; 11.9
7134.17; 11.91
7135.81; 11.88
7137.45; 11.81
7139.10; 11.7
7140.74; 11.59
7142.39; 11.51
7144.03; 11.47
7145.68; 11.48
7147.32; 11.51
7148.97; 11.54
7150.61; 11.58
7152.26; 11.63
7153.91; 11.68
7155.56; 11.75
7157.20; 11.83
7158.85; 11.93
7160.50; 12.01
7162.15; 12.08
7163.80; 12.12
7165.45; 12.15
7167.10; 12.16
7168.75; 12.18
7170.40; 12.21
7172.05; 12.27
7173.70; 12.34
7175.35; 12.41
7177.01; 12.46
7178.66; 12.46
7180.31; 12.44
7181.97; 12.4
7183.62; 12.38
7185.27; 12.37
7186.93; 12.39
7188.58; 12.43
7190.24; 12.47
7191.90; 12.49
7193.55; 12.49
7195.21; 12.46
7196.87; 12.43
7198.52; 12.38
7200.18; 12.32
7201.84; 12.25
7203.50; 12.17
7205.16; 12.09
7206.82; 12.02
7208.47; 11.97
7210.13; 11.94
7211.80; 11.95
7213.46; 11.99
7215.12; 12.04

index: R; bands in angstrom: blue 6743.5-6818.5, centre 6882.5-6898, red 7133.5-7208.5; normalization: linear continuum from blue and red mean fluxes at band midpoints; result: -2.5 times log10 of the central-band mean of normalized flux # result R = 0.095 mag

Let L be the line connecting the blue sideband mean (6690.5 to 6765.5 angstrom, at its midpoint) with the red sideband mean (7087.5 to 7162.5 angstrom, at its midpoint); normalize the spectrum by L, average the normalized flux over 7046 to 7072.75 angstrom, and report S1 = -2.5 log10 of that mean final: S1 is 0.03 mag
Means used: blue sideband 10.6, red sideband 12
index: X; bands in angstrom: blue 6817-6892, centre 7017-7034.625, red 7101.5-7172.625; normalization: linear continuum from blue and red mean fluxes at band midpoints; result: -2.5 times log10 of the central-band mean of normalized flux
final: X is -0.13 mag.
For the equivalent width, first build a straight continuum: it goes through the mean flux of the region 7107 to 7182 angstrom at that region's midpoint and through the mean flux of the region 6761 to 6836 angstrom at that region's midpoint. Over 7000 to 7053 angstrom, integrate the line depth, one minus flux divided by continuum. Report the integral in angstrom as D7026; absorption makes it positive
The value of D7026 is -3.3 angstrom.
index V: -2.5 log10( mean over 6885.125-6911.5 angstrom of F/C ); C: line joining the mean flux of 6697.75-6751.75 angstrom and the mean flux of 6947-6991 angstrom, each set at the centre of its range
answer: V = 0.018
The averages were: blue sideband 10.5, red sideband 10.6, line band 10.4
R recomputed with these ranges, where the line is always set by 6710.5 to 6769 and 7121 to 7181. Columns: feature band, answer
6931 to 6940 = -0.05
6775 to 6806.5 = 0.04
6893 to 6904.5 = 0.09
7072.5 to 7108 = -0.06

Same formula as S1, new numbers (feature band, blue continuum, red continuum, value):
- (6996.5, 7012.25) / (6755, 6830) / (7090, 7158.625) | -0.10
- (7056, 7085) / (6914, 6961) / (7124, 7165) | -0.04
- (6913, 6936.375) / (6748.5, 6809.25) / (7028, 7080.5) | -0.03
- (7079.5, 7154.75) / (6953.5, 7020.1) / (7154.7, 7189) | -0.01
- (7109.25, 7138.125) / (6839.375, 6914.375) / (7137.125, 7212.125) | -0.02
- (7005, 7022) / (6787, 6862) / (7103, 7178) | -0.12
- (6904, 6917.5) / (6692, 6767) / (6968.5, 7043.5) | 0.03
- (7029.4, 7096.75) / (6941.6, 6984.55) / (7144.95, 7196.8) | -0.06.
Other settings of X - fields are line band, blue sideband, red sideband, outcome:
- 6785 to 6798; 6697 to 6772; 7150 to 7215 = 0.02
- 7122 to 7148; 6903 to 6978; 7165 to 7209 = 0.03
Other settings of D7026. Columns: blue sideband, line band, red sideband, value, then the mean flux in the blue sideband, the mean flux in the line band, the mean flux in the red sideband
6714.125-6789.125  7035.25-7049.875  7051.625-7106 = 0.41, 10.4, 11.5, 12.1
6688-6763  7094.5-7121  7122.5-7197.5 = -0.51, 10.6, 12.1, 12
